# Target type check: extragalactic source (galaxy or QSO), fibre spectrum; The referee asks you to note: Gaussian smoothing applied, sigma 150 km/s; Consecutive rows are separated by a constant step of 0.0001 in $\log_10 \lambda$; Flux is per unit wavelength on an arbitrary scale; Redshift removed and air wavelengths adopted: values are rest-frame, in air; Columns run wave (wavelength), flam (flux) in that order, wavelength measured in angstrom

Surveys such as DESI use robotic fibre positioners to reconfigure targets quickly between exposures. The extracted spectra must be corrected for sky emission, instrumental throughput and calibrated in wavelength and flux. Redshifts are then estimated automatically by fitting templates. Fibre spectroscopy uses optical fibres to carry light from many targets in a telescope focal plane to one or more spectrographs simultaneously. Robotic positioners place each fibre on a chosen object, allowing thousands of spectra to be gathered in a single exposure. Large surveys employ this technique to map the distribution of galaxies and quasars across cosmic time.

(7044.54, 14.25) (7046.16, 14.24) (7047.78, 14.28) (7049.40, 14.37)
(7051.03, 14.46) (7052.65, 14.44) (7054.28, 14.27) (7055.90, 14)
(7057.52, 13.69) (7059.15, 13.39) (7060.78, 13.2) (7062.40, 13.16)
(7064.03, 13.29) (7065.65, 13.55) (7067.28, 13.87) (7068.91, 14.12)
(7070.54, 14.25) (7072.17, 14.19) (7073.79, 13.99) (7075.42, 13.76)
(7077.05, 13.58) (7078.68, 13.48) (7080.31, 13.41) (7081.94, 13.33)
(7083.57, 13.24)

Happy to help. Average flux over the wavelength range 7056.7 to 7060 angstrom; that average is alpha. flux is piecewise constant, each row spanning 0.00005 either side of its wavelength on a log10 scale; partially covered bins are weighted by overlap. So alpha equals 13.5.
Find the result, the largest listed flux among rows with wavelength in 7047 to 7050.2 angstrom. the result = 14.37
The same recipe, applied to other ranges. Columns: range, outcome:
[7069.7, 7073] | 14.25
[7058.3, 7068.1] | 13.87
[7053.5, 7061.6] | 14.27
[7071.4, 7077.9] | 14.19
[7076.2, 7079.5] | 13.58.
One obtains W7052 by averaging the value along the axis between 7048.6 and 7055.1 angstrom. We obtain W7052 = 14.4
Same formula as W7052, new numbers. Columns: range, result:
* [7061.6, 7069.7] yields 13.6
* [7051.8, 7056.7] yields 14.2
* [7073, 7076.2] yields 13.9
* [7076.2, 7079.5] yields 13.5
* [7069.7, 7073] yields 14.2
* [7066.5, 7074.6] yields 14.1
